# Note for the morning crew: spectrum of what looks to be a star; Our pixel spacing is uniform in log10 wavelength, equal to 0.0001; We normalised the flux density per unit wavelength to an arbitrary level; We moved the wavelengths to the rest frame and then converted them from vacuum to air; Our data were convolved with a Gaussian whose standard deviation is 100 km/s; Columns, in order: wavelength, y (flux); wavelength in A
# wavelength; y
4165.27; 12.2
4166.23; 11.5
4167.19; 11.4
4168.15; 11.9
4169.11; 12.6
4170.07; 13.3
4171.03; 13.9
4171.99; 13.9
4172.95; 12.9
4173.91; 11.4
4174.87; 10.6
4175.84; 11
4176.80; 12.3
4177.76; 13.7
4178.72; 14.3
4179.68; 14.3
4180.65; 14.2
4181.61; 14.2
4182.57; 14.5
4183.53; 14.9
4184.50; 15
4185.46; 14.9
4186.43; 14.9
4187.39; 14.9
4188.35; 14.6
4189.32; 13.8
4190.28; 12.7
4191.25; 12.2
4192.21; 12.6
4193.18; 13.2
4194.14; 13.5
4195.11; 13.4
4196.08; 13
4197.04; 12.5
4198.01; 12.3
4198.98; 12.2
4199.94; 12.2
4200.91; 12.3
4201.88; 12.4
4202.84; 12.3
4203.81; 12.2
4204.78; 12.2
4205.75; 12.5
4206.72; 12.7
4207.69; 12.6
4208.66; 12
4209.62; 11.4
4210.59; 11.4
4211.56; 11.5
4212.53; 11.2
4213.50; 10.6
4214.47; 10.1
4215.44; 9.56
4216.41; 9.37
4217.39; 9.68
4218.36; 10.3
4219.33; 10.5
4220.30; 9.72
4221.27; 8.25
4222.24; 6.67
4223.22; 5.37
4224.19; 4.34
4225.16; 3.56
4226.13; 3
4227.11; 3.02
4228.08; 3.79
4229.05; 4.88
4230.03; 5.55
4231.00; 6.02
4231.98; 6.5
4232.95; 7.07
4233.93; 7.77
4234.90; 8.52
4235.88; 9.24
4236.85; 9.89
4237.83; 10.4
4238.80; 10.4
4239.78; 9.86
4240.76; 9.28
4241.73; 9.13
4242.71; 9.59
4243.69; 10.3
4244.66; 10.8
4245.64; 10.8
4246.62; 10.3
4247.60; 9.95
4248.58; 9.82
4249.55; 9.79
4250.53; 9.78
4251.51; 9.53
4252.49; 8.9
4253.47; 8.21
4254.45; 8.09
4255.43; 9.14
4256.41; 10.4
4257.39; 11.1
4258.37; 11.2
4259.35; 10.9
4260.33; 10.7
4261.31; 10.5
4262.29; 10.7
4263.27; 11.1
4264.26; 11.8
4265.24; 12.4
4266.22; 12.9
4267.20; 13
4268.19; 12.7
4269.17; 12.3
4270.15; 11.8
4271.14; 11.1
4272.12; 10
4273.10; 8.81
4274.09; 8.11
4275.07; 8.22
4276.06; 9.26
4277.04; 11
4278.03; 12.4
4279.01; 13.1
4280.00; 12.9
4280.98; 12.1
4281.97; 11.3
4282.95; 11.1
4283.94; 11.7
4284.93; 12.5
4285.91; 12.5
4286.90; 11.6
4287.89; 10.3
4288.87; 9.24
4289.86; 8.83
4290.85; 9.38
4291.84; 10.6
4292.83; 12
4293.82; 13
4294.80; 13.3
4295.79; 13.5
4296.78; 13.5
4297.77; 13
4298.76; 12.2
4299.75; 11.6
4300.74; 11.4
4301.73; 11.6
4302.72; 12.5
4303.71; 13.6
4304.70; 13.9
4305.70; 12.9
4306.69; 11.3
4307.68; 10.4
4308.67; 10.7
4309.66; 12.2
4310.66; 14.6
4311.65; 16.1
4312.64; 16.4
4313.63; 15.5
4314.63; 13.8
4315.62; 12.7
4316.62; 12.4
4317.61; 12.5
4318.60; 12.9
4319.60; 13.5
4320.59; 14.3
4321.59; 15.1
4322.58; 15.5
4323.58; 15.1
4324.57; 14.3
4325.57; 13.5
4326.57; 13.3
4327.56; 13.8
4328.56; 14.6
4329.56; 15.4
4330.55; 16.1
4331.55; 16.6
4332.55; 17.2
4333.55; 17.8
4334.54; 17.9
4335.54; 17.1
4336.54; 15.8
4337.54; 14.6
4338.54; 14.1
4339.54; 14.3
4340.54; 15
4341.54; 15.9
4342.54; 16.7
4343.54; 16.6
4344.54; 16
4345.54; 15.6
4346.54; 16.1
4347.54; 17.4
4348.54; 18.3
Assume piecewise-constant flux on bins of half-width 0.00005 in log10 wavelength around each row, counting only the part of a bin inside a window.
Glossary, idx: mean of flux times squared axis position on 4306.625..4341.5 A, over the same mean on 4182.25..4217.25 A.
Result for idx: 1.2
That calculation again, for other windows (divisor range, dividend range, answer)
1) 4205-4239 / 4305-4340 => 1.77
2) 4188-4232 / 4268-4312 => 1.20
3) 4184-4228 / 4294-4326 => 1.27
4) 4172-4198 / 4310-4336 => 1.18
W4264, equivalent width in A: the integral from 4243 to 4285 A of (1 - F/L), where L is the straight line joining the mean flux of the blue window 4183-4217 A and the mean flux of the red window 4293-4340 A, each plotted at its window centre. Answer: 8.19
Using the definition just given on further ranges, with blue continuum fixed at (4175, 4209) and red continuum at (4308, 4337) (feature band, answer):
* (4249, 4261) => 3.5 A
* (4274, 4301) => 5.3 A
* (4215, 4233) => 9.1 A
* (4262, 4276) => 3.0 A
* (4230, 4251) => 6.9 A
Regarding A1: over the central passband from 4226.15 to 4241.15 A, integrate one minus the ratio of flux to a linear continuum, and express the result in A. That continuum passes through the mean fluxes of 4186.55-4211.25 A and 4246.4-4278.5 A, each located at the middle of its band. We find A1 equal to 5.4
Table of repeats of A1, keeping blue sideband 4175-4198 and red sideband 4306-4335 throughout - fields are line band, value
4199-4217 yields 2.79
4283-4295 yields 2.51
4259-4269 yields 1.65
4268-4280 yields 2.81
